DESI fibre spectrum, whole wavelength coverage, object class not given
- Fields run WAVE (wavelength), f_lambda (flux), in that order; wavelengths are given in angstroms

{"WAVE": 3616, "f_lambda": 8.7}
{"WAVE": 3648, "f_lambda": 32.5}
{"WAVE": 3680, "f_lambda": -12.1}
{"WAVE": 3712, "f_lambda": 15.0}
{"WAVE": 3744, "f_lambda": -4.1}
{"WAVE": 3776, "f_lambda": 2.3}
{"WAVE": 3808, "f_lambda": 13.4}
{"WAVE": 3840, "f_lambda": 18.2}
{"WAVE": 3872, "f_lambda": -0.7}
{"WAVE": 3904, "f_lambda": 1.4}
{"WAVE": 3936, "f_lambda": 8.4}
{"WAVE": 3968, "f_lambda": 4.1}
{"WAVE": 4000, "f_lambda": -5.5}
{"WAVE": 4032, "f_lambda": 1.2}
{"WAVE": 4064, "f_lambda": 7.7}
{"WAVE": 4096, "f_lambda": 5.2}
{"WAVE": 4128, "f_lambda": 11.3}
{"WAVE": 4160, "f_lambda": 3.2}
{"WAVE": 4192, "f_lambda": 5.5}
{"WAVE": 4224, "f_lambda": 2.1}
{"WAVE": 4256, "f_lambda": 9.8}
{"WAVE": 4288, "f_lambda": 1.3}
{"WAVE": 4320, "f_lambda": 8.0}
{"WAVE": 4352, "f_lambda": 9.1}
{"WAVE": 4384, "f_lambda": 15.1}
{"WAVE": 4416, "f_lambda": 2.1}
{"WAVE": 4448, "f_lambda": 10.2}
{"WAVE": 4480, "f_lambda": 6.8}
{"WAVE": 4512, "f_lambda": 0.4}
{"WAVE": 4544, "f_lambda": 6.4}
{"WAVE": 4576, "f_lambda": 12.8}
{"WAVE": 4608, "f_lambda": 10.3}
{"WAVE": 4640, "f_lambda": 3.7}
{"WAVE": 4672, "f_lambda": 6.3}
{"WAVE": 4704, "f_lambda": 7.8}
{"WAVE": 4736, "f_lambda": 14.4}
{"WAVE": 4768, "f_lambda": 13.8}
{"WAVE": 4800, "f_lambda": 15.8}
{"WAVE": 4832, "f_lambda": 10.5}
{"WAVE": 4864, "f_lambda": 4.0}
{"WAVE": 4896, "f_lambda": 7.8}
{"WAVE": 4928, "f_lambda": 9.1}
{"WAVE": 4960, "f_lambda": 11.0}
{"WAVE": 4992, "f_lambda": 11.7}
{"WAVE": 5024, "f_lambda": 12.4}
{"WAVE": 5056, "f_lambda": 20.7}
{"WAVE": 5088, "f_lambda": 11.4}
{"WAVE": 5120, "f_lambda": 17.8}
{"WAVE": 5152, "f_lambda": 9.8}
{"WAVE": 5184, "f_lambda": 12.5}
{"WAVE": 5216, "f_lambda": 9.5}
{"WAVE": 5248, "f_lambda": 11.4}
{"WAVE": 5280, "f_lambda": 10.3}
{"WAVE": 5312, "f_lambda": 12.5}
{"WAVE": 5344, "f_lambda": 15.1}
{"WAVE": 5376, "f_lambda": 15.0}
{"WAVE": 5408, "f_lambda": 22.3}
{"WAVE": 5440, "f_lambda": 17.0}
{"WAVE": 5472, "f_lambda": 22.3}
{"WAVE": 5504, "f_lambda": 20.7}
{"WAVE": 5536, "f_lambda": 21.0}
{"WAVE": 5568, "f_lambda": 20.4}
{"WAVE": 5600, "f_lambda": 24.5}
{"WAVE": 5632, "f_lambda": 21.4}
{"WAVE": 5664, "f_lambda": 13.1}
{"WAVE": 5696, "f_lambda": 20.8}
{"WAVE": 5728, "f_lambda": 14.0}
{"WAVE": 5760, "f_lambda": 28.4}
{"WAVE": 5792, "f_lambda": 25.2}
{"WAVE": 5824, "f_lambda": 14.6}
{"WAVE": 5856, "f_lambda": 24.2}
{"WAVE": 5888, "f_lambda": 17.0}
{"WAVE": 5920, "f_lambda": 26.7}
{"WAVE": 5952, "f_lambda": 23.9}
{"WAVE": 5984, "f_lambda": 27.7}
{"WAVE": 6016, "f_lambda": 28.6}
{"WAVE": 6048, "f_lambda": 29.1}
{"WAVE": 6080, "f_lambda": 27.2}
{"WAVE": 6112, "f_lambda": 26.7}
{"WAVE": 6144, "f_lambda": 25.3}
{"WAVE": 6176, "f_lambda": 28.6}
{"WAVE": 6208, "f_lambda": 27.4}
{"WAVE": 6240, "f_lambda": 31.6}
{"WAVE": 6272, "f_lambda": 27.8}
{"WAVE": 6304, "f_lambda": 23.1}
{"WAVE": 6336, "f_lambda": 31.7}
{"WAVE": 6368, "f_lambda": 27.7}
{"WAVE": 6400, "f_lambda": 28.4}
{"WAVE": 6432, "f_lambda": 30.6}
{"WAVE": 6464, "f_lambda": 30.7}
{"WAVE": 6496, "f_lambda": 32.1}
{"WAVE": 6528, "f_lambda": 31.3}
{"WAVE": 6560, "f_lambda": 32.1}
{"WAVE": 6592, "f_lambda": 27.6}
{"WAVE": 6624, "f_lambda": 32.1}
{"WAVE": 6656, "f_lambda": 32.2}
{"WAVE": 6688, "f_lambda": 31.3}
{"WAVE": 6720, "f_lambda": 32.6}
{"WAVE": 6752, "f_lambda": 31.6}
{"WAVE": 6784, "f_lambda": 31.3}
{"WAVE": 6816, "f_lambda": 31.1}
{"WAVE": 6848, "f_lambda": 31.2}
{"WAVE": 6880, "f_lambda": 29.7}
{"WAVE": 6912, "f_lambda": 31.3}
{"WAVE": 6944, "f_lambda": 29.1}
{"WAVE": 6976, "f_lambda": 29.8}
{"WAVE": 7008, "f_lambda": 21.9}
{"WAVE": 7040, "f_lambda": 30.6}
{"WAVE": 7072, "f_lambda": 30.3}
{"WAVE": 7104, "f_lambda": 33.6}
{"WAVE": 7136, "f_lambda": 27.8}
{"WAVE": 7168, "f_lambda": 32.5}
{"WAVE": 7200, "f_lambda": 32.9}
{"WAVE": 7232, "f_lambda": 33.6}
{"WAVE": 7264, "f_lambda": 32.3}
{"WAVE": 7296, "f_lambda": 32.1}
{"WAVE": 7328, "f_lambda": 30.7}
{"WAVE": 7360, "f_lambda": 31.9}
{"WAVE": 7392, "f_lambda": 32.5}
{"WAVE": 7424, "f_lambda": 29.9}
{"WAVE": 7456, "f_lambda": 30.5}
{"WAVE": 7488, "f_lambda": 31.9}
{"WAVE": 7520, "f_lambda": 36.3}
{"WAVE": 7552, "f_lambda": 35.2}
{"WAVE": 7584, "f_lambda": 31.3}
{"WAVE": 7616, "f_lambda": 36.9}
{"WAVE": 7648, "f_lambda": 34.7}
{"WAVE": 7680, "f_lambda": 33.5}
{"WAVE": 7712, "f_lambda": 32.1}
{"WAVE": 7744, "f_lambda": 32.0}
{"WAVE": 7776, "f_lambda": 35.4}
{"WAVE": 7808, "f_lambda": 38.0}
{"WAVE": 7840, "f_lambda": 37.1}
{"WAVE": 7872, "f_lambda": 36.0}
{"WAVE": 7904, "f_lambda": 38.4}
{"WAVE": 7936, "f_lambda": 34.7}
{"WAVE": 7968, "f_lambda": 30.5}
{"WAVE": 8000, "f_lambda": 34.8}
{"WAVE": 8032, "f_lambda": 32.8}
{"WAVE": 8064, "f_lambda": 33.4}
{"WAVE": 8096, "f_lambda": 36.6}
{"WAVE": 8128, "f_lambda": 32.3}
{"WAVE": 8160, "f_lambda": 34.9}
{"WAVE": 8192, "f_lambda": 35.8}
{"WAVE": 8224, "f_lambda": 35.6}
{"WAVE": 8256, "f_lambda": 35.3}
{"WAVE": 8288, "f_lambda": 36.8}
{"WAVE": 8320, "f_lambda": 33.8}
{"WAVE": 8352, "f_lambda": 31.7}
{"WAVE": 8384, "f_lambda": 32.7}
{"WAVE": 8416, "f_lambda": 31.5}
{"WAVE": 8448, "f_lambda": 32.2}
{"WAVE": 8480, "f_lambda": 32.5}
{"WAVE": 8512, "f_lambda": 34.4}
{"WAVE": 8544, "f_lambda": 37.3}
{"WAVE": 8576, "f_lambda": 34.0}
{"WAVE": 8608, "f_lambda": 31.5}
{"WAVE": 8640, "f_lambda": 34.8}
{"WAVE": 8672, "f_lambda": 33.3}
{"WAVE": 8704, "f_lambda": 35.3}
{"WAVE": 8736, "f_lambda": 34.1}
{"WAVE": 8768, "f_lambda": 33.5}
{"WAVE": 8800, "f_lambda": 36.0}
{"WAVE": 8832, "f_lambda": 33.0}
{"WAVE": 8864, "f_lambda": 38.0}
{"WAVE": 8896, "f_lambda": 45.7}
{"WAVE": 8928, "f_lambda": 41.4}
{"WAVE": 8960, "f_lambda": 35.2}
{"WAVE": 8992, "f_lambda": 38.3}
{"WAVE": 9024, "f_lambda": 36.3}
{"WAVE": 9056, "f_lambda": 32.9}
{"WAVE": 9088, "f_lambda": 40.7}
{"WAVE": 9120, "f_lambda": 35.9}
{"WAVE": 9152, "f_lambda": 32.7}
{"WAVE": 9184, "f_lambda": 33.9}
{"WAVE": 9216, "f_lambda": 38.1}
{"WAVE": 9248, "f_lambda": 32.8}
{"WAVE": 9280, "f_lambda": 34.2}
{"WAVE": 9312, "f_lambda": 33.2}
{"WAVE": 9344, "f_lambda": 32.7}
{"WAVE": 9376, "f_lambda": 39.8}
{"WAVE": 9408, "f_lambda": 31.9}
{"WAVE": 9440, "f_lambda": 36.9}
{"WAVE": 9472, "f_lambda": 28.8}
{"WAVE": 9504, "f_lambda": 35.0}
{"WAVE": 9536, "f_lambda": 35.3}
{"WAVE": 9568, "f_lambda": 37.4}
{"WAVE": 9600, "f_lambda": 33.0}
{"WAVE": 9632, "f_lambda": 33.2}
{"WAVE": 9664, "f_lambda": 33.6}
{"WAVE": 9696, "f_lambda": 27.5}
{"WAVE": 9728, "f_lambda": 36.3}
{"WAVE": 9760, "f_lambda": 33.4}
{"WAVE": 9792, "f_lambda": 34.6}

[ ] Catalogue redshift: 0.354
